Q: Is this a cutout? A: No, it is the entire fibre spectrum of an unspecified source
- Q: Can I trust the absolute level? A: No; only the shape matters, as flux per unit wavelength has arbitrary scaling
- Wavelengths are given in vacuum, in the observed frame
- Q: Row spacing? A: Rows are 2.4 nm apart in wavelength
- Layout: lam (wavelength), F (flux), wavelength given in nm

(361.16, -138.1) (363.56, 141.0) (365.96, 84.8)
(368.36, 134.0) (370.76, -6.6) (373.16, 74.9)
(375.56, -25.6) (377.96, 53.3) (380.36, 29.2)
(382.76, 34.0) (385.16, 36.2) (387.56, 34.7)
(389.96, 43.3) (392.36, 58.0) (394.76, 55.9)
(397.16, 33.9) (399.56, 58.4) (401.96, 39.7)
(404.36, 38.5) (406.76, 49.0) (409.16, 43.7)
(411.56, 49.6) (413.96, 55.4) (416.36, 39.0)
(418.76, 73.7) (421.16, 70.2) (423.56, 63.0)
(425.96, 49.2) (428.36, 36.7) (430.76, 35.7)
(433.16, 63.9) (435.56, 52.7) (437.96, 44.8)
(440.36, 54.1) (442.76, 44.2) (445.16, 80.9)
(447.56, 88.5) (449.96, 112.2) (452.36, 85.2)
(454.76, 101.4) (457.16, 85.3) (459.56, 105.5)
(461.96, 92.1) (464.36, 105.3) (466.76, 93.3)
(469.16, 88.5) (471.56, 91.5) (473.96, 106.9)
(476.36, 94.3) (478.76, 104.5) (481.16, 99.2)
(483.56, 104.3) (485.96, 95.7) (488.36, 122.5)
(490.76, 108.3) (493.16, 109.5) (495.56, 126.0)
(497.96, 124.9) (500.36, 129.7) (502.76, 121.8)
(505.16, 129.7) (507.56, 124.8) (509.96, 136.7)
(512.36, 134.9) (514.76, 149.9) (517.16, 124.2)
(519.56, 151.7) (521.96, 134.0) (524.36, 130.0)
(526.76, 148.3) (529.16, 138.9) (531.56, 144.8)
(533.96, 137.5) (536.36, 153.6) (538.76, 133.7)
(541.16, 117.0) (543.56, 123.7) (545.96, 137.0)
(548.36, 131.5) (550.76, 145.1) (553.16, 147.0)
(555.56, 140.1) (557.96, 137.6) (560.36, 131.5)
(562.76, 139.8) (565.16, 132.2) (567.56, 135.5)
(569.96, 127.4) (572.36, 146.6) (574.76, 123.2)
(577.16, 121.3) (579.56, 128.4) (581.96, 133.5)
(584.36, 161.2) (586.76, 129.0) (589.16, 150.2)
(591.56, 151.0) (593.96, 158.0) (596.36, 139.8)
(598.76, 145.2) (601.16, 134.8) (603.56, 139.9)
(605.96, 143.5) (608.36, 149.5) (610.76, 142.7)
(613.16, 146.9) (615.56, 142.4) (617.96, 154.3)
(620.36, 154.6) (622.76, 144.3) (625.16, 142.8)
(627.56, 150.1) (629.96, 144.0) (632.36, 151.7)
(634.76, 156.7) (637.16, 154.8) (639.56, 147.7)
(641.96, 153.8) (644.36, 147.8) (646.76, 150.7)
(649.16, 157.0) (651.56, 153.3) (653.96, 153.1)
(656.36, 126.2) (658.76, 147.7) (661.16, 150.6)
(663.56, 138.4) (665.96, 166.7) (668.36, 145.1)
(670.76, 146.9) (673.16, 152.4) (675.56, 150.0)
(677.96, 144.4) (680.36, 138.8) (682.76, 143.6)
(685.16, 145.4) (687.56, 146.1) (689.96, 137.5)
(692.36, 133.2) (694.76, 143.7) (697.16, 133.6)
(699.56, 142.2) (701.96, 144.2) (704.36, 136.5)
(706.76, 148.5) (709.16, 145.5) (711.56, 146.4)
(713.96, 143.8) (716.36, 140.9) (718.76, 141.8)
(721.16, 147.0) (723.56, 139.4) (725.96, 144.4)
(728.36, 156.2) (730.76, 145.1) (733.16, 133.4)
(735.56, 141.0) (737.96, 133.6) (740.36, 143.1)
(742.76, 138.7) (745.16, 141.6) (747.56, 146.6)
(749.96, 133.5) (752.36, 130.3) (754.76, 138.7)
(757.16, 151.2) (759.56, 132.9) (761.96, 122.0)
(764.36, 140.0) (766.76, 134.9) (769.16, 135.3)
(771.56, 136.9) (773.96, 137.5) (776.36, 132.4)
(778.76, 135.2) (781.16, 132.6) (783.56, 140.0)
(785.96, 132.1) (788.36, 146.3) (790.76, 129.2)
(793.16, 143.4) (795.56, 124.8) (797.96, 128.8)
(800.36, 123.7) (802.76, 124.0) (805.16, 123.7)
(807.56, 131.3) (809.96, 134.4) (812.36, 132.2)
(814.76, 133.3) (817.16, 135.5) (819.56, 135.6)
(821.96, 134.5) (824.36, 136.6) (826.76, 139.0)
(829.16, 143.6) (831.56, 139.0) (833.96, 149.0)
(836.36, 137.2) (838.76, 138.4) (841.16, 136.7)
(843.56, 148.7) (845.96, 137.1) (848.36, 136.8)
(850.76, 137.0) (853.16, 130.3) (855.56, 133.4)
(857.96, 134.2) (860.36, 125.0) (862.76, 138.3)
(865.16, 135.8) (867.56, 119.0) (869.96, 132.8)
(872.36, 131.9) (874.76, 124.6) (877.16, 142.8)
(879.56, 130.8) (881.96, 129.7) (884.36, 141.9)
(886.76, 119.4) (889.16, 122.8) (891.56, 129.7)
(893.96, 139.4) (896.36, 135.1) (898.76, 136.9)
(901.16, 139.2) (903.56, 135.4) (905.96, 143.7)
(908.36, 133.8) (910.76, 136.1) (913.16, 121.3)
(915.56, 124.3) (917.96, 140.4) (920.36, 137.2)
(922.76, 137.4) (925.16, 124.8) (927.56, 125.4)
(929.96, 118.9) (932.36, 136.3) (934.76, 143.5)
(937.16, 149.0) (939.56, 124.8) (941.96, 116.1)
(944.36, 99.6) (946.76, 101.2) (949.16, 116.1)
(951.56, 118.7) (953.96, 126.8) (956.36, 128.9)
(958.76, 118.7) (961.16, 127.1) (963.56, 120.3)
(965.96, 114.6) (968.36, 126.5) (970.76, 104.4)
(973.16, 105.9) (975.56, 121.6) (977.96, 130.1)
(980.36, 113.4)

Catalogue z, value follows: 0.11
